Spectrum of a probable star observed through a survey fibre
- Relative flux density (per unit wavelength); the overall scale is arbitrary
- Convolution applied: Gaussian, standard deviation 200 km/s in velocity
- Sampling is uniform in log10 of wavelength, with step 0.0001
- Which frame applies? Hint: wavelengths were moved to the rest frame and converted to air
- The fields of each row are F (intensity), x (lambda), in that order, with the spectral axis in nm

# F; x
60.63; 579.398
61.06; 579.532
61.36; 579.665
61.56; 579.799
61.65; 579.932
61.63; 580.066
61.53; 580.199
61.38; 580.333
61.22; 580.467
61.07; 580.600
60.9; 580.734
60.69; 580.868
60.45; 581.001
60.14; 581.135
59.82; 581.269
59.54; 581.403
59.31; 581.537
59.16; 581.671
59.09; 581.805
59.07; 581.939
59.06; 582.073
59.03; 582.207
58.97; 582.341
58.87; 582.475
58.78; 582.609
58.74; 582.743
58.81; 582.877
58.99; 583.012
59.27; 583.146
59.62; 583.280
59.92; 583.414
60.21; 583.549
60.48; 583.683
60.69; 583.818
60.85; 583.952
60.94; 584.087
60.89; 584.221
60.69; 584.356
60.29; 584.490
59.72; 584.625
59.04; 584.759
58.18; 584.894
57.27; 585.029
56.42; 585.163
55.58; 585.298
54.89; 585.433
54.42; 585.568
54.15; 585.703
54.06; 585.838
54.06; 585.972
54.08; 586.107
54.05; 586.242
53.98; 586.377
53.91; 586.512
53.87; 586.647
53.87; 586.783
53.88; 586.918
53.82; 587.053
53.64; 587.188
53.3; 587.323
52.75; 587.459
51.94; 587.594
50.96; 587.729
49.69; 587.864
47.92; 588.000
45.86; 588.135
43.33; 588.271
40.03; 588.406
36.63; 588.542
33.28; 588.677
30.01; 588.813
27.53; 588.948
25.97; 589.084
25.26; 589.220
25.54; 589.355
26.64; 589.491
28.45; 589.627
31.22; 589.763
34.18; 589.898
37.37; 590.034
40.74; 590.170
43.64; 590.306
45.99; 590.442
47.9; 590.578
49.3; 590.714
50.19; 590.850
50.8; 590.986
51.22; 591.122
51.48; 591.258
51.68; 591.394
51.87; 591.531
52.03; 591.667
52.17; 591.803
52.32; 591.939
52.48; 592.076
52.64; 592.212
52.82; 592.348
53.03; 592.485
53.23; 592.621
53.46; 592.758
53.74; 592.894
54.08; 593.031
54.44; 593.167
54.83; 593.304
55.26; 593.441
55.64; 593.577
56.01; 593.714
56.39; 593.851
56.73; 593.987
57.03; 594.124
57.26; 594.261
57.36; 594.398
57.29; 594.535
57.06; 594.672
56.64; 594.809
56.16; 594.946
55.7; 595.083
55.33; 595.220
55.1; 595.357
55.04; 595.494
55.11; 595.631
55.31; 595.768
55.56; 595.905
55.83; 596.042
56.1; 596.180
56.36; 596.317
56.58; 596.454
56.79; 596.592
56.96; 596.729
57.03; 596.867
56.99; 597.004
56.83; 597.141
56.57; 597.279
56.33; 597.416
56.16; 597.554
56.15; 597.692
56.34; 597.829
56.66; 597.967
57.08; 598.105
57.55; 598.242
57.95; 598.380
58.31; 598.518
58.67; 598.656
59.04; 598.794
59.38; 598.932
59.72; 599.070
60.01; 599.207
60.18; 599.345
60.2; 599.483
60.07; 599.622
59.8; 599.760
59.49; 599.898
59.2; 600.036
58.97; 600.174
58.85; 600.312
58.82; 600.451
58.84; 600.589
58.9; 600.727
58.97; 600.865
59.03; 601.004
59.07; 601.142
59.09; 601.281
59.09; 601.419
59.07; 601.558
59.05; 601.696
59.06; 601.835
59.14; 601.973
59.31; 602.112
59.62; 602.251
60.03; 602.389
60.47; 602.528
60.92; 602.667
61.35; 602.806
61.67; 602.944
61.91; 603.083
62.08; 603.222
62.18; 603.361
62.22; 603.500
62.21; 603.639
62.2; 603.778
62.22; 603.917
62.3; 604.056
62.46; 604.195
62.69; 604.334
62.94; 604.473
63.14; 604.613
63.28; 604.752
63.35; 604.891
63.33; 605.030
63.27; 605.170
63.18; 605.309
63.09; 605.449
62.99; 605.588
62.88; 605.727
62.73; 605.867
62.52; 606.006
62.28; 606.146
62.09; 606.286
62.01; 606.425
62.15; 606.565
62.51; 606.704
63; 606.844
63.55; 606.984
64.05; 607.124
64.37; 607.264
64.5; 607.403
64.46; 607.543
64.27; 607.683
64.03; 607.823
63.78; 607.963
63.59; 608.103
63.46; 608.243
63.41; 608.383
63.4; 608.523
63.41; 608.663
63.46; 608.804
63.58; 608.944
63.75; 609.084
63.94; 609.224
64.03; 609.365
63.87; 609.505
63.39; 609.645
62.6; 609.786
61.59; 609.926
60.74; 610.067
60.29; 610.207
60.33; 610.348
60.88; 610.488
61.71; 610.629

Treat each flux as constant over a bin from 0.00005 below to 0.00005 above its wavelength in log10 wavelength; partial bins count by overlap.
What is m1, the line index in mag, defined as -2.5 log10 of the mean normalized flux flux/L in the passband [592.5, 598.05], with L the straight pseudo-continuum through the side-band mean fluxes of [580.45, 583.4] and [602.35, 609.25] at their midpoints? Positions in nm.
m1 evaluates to 0.102 mag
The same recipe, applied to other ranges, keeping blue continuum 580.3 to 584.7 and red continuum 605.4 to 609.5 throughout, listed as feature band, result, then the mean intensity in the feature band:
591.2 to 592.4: 0.173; 52.2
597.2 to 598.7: 0.092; 57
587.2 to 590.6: 0.477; 39.2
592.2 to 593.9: 0.133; 54.3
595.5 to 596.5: 0.110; 55.8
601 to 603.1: 0.049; 59.9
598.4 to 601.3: 0.055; 59.2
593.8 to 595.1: 0.087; 56.8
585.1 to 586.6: 0.111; 54.5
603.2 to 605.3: 0.004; 62.7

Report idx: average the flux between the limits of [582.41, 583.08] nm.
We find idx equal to 58.8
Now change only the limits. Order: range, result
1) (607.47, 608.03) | 64.1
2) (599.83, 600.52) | 59.1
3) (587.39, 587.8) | 51.9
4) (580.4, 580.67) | 61.2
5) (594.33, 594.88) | 57.1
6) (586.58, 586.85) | 53.7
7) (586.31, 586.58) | 54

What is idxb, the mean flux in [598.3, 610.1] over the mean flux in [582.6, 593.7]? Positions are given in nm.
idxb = 1.22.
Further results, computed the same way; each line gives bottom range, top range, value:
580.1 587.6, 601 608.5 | 1.07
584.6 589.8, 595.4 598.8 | 1.21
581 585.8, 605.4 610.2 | 1.07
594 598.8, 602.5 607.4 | 1.11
